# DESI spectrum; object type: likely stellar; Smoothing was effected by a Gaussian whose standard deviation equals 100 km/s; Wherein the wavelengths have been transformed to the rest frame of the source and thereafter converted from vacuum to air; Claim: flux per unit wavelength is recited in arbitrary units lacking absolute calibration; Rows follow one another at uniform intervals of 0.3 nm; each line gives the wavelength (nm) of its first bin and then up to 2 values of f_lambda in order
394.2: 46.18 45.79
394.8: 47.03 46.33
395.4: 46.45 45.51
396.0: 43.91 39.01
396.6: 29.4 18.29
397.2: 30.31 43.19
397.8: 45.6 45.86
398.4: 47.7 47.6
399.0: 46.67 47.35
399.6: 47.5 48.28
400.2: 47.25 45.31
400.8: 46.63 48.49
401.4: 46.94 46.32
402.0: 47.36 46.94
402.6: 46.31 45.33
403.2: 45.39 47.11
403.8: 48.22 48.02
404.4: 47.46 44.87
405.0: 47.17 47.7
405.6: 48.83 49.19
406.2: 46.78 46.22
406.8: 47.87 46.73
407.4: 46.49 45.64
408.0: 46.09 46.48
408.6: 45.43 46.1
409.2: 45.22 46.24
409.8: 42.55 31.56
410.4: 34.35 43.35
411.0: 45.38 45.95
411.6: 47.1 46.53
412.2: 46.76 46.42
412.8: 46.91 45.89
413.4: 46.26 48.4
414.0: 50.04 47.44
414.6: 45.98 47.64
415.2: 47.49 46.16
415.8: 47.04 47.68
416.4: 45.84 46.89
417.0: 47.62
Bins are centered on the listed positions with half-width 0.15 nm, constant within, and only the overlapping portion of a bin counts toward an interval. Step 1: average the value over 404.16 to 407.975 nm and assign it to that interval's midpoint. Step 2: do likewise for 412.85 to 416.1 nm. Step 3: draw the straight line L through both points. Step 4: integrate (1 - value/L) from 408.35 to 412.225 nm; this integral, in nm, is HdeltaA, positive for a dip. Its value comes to 0.296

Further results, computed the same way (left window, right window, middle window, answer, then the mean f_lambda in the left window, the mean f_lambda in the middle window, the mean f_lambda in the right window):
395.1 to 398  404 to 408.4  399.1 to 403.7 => -0.439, 38.5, 46.8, 47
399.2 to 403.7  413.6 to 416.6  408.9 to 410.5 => 0.218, 46.8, 40.7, 47.3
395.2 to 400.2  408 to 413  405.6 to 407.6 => -0.169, 42.2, 47.3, 44.2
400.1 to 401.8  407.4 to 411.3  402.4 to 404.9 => -0.048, 46.8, 46.6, 43.4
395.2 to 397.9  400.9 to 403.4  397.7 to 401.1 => -0.372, 38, 47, 46.6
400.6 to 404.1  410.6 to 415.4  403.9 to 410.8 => 0.227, 46.9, 45.3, 46.8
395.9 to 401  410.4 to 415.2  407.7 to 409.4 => -0.027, 42.4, 45.9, 46.3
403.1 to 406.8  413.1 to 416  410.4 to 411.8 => 0.089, 47.3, 44.3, 47.3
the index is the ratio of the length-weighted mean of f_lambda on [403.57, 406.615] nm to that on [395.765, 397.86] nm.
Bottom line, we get 1.33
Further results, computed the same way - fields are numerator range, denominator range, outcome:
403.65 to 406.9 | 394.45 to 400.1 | 1.11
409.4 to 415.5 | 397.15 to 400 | 0.99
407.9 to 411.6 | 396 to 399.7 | 1.06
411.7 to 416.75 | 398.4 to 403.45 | 1.00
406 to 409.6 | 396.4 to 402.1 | 1.07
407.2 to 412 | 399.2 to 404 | 0.94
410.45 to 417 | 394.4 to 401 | 1.08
